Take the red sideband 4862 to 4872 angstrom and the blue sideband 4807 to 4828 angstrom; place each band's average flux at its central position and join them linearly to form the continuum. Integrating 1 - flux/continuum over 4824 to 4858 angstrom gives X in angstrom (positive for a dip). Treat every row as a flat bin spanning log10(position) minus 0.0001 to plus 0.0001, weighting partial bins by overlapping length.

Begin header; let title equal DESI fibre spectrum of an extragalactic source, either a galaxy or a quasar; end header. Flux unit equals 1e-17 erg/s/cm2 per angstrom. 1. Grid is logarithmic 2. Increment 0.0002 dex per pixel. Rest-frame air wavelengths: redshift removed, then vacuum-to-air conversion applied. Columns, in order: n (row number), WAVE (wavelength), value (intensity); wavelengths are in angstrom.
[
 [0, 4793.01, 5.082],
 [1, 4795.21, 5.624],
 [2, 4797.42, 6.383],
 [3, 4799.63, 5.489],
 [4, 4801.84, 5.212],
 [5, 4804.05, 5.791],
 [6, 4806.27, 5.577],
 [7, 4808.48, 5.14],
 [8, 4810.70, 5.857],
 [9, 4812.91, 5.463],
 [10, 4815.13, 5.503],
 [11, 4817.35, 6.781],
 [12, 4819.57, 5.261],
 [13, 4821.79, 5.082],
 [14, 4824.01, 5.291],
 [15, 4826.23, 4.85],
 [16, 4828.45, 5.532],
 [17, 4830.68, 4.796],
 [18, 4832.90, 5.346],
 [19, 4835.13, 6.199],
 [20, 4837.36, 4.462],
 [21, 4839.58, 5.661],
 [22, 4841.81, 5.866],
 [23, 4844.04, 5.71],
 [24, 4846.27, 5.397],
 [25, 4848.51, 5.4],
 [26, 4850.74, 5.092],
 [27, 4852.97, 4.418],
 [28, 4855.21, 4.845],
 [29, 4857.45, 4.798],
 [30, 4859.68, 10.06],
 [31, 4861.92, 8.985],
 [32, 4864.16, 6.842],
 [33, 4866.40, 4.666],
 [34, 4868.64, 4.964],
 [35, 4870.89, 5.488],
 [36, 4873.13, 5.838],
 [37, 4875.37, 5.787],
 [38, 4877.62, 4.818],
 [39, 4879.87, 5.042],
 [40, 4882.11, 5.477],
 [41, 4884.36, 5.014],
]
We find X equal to 2.51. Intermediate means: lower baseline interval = 5.47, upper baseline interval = 5.85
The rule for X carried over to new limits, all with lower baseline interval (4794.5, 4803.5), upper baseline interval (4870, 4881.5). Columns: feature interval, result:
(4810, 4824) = -0.01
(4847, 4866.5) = -2.56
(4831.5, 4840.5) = 0.26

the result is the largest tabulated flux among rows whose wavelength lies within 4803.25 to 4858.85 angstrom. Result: 6.781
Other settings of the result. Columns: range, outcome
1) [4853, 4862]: 10.06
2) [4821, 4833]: 5.532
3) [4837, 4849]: 5.866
